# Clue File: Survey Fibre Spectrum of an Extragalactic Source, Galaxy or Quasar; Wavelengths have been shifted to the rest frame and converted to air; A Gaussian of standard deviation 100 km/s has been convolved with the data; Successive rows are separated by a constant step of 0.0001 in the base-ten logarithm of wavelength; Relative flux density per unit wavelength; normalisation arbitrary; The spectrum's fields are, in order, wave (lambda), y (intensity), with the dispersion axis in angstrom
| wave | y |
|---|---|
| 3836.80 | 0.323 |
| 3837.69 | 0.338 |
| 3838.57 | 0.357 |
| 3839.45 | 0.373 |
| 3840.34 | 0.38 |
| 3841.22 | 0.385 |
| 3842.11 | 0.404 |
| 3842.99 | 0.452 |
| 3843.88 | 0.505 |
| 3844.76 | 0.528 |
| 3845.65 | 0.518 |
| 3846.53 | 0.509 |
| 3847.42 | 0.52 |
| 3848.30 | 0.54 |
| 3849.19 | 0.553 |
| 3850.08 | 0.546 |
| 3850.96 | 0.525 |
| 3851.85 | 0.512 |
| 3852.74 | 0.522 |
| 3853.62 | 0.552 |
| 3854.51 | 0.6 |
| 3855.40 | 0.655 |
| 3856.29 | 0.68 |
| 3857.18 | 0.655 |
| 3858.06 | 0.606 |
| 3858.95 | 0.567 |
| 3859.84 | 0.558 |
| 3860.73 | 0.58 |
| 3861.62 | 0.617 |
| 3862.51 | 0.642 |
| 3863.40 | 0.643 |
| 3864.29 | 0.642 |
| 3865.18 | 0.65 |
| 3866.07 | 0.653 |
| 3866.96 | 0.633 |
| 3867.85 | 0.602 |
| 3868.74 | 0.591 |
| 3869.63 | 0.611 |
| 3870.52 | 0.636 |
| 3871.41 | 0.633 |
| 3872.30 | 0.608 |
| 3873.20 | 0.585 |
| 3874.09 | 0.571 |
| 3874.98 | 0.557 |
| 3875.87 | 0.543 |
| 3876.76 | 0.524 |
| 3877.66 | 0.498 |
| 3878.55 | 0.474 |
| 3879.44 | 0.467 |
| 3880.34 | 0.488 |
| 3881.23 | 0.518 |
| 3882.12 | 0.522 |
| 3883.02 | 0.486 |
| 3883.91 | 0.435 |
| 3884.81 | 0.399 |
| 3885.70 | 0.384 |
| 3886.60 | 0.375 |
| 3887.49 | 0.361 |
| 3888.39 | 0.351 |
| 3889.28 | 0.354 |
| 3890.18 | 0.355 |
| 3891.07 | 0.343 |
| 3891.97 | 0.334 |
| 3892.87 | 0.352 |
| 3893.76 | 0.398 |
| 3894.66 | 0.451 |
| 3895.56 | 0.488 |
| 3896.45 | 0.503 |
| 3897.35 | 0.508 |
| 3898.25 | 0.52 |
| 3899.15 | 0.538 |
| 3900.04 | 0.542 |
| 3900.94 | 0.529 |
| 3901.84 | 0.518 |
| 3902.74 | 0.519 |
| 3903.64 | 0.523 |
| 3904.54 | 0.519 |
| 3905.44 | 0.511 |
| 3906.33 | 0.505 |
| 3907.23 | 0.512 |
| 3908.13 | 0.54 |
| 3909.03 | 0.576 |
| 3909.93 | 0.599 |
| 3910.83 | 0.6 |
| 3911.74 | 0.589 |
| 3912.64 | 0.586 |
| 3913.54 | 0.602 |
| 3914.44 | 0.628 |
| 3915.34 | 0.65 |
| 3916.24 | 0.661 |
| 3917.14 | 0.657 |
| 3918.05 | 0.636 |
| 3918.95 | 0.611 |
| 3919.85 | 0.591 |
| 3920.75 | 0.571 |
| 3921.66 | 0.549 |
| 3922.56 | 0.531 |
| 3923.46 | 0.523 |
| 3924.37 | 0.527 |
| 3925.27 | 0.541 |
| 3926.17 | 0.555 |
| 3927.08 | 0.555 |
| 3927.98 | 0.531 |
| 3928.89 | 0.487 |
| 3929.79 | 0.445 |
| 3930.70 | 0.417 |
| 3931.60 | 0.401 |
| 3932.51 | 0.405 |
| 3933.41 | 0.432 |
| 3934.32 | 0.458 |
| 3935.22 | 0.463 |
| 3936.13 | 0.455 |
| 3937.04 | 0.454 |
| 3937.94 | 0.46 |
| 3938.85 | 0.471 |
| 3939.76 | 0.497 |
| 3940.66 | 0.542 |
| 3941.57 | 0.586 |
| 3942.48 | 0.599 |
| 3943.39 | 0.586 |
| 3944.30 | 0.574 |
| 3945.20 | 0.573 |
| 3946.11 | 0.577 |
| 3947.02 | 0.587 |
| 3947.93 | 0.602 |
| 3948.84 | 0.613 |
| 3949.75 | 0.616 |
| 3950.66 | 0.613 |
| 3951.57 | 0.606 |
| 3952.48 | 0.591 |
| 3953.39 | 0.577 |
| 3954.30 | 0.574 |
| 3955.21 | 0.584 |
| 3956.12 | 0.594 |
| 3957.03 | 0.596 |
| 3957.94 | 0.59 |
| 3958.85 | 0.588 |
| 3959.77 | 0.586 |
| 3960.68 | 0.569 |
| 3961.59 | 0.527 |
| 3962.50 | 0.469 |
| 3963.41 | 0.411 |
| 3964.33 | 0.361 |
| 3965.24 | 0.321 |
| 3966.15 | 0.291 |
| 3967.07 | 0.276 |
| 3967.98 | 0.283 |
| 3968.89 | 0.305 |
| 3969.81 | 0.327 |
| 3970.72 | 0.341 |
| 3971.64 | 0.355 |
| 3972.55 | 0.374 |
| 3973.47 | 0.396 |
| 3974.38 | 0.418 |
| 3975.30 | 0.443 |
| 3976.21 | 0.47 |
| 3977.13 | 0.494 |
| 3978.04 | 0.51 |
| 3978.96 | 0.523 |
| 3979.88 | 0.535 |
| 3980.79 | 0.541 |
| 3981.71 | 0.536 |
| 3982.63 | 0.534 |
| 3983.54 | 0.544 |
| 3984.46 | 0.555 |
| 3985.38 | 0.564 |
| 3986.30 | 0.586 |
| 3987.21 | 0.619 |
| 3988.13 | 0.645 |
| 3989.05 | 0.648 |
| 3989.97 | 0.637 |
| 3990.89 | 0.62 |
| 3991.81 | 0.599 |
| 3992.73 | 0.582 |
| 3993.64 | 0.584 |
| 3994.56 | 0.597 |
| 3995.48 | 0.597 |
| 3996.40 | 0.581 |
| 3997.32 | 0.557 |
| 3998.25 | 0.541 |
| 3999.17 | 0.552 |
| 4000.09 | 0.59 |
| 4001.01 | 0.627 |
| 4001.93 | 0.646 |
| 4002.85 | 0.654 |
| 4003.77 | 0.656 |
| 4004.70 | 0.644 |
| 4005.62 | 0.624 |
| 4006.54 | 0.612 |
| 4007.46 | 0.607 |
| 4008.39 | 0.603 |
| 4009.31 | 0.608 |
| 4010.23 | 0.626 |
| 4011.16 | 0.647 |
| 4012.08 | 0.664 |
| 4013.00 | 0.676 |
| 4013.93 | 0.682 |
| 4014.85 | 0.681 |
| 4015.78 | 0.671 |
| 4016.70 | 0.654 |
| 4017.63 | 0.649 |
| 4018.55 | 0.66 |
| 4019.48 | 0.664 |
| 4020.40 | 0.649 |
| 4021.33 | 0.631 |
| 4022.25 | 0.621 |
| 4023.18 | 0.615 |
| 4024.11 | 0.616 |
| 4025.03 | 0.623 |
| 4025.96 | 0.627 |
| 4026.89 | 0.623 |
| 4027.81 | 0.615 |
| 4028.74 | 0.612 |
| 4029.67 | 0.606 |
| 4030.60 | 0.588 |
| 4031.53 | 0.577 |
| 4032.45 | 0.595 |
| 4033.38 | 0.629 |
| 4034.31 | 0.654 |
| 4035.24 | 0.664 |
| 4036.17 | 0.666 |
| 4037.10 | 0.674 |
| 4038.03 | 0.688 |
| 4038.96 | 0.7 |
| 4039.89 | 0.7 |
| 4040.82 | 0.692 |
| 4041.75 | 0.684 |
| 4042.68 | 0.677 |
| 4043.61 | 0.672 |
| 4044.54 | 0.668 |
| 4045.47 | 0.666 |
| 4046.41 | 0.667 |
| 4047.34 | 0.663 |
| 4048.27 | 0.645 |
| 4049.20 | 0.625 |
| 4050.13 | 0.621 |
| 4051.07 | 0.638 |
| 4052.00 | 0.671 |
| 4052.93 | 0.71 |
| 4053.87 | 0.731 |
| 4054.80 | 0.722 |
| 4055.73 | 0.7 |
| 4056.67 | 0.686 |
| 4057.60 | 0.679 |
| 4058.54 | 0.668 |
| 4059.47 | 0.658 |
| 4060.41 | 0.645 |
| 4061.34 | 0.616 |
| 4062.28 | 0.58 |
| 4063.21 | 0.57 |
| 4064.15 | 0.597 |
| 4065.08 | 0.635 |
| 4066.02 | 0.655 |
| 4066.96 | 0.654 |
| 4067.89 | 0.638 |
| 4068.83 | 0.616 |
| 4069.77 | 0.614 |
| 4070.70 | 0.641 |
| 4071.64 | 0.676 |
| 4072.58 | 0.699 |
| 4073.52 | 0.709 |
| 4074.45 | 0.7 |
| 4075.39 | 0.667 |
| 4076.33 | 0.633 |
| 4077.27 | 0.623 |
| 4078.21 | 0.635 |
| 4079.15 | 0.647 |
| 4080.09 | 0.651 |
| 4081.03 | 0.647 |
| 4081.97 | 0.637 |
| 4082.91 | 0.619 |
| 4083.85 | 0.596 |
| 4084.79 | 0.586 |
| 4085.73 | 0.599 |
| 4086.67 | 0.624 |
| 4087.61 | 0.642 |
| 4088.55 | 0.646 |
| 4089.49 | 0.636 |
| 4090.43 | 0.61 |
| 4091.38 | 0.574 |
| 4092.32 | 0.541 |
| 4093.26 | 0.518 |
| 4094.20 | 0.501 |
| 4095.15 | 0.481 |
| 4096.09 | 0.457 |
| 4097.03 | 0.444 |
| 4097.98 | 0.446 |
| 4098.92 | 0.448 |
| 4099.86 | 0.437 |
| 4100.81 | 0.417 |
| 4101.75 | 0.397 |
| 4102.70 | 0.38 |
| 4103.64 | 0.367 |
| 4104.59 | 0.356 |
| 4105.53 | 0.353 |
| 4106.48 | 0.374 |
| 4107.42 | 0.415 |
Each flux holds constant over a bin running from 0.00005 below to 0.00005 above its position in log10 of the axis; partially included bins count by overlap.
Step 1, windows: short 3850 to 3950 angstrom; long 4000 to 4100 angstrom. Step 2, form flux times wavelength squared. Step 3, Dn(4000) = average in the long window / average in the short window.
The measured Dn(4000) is 1.27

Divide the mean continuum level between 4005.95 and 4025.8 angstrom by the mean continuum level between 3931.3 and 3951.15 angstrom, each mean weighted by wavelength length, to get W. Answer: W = 1.22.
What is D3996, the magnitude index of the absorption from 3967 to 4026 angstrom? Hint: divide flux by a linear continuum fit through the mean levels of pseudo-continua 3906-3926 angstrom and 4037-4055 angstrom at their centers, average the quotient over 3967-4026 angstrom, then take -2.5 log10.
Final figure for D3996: 0.131 mag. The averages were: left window 0.581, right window 0.675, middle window 0.568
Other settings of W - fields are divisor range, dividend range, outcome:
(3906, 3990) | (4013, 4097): 1.22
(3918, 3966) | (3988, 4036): 1.18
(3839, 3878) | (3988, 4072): 1.14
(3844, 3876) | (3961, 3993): 0.81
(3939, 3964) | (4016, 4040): 1.12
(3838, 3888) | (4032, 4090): 1.22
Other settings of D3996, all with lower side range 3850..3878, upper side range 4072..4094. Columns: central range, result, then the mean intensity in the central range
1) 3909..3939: 0.13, 0.536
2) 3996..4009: 0.01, 0.607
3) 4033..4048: -0.09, 0.673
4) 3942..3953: 0.02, 0.594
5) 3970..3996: 0.16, 0.529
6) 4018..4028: -0.03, 0.632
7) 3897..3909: 0.15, 0.524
